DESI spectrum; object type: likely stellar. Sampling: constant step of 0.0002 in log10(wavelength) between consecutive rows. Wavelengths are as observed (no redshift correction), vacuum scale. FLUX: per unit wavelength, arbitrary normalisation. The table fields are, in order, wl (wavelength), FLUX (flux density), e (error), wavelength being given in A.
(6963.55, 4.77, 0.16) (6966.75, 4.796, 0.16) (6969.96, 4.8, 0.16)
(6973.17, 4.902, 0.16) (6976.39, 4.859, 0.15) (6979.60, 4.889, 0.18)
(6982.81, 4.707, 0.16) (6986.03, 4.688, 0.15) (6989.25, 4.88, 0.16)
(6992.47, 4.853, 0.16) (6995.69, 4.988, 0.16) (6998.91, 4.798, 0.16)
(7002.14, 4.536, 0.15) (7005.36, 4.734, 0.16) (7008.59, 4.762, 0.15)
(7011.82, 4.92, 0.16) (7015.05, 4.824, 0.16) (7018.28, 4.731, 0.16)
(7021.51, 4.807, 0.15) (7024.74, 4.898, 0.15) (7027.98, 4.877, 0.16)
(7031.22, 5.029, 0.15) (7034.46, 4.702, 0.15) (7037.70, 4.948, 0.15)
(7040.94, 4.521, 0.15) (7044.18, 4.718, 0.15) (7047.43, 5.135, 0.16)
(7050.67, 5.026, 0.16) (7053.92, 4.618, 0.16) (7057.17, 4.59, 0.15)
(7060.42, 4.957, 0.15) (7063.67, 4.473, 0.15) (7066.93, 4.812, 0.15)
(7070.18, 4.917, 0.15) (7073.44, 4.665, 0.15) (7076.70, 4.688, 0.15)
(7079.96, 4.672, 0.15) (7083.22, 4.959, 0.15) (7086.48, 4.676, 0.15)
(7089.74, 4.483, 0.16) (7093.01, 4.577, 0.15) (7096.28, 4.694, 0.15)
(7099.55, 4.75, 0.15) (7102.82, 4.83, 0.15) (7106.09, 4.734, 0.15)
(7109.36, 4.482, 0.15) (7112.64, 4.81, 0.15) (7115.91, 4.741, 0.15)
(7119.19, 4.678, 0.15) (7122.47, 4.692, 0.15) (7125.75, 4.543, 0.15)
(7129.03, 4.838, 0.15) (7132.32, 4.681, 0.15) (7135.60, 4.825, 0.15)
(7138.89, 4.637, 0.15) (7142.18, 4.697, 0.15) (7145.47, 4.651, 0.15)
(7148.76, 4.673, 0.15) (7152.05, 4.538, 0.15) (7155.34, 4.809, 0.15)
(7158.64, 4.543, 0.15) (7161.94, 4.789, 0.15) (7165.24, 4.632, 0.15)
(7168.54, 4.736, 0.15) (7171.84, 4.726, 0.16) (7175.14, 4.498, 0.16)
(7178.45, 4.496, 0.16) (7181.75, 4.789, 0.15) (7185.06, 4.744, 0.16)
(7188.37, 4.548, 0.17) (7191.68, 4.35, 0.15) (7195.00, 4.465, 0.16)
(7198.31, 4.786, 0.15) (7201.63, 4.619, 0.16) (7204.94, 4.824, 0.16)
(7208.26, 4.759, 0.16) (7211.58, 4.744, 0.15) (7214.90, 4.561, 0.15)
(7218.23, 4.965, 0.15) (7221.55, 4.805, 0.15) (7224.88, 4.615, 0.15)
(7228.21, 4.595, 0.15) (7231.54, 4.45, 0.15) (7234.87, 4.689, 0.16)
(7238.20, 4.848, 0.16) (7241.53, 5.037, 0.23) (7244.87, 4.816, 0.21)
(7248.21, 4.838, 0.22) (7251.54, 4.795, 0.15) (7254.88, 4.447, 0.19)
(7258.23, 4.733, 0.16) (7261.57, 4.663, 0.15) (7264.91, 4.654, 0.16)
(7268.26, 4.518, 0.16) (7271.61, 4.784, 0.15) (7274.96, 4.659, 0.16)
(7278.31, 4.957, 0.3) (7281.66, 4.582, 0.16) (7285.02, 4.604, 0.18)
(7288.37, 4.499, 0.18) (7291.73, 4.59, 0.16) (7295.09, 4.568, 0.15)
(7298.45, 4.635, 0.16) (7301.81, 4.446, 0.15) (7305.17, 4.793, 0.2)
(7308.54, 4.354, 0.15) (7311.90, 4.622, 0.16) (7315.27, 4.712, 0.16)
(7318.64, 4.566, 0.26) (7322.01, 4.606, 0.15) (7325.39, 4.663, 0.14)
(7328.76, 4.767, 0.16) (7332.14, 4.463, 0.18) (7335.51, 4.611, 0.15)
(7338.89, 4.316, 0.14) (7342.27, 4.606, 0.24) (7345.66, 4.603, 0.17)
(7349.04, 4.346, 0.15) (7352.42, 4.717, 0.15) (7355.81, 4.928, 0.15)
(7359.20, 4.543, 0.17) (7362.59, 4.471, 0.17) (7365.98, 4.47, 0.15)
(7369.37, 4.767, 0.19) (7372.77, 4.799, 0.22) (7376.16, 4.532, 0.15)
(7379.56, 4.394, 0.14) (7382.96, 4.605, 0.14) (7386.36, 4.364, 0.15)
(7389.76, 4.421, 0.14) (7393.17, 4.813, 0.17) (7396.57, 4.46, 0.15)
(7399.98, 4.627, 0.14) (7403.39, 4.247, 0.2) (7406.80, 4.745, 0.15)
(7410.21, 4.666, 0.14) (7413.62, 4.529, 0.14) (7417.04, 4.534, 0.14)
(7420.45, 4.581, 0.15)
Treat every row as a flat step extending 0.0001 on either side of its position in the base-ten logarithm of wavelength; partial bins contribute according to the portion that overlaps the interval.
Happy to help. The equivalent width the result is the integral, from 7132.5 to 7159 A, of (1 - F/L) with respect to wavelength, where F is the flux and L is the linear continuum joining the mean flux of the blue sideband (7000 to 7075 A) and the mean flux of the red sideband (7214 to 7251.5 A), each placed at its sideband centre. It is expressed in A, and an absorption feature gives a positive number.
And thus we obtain 0.5 A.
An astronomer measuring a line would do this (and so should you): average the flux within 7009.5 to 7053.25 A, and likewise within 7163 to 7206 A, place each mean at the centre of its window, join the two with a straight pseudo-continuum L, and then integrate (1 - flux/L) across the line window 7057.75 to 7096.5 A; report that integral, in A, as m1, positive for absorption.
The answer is 0.6 A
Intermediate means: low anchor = 4.85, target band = 4.71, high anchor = 4.63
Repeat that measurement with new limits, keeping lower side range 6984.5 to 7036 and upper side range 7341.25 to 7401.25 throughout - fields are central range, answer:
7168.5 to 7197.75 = 0.67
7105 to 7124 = 0.23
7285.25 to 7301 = 0.21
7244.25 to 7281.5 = -0.45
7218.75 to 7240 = -0.06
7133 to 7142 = 0.02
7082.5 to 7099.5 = 0.33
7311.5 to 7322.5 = -0.03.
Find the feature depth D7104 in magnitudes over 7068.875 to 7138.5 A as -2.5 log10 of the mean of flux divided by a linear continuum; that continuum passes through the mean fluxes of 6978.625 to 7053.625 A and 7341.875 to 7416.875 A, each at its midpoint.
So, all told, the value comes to 0.012 mag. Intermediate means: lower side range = 4.82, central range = 4.71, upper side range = 4.57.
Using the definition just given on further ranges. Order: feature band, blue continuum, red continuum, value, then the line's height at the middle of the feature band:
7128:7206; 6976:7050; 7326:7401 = 0.012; 4.71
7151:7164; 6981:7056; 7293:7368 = 0.008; 4.71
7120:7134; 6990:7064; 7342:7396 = 0.012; 4.74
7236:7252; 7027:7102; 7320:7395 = -0.050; 4.65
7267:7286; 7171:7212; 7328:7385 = -0.019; 4.61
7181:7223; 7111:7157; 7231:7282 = 0.007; 4.72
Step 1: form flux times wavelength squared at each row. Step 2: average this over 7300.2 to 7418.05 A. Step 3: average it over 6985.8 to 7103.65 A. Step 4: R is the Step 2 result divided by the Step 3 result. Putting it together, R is 1.05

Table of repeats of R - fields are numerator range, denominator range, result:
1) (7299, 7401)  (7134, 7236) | 1.03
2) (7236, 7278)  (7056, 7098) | 1.06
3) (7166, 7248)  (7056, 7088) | 1.03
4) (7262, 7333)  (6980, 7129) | 1.04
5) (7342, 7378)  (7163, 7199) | 1.05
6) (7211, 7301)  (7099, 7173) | 1.03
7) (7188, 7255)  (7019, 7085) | 1.03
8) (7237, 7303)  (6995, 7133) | 1.04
